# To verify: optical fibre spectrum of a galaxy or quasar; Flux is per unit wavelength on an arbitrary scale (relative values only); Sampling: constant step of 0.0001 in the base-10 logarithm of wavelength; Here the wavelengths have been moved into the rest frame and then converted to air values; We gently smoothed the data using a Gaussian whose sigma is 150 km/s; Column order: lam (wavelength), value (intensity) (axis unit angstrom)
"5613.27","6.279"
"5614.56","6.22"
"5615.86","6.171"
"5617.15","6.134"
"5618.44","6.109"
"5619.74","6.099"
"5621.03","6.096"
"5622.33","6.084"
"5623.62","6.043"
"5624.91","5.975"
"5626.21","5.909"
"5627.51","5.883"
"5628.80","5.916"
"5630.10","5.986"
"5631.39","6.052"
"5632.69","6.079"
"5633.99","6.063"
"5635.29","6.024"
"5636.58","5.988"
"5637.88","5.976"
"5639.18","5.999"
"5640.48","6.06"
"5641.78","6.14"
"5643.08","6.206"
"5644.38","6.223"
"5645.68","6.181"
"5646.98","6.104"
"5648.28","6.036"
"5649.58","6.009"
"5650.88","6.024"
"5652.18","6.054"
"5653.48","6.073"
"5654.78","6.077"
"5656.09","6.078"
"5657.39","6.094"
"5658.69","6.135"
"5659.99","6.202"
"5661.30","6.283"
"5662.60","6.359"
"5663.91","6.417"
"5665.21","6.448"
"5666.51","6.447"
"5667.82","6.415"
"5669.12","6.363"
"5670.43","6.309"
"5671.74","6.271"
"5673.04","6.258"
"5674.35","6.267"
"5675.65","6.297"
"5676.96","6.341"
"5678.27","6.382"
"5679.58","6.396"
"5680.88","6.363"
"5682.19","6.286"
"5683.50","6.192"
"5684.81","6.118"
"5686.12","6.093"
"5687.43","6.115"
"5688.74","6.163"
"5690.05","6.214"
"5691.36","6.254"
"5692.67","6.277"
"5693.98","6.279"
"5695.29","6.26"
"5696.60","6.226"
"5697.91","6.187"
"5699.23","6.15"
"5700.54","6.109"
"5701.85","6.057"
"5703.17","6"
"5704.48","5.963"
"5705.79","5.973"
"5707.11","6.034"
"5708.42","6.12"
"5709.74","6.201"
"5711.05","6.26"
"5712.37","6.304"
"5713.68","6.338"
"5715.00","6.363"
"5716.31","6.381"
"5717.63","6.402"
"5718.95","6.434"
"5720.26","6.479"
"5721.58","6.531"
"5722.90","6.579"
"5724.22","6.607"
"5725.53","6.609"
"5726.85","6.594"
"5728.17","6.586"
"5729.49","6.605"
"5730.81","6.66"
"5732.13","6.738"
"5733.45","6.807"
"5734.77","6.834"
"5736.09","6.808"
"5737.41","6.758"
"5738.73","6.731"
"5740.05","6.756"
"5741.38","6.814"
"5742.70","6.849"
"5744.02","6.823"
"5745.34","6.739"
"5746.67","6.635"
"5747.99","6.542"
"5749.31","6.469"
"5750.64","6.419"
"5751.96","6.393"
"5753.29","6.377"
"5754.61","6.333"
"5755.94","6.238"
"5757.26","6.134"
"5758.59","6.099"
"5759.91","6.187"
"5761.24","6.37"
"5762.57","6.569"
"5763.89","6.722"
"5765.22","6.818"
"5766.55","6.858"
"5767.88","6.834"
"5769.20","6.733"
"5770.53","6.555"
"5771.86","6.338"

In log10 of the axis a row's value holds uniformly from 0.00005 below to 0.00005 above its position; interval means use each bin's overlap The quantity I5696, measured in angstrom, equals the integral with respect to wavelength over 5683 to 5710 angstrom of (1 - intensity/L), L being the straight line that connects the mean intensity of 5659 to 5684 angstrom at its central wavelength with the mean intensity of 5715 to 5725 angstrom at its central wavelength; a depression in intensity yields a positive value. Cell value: 1.1 angstrom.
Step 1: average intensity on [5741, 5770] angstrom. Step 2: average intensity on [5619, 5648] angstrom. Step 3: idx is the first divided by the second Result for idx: 1.08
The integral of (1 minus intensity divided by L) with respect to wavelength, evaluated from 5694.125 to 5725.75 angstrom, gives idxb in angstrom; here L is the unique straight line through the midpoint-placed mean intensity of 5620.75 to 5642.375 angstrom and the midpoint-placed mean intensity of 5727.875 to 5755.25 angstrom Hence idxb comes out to 1.0 angstrom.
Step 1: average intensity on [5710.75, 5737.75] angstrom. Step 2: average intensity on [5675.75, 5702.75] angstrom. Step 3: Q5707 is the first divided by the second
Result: 1.1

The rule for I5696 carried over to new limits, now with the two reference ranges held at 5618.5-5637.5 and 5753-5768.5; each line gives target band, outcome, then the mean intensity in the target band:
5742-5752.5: -0.3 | 6.62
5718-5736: -0.8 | 6.62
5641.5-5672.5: -0.5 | 6.21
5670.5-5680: -0.2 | 6.31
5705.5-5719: 0.1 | 6.25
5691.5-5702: 0.1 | 6.2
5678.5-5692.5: 0.0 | 6.23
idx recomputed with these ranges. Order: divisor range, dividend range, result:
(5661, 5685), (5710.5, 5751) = 1.04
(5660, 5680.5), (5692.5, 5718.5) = 0.98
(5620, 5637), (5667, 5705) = 1.04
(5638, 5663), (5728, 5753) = 1.09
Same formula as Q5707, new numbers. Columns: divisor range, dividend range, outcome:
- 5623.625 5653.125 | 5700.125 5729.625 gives 1.05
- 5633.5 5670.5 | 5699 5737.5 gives 1.04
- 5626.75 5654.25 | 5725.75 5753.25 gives 1.10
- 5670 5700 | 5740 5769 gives 1.05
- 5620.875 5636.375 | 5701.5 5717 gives 1.03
